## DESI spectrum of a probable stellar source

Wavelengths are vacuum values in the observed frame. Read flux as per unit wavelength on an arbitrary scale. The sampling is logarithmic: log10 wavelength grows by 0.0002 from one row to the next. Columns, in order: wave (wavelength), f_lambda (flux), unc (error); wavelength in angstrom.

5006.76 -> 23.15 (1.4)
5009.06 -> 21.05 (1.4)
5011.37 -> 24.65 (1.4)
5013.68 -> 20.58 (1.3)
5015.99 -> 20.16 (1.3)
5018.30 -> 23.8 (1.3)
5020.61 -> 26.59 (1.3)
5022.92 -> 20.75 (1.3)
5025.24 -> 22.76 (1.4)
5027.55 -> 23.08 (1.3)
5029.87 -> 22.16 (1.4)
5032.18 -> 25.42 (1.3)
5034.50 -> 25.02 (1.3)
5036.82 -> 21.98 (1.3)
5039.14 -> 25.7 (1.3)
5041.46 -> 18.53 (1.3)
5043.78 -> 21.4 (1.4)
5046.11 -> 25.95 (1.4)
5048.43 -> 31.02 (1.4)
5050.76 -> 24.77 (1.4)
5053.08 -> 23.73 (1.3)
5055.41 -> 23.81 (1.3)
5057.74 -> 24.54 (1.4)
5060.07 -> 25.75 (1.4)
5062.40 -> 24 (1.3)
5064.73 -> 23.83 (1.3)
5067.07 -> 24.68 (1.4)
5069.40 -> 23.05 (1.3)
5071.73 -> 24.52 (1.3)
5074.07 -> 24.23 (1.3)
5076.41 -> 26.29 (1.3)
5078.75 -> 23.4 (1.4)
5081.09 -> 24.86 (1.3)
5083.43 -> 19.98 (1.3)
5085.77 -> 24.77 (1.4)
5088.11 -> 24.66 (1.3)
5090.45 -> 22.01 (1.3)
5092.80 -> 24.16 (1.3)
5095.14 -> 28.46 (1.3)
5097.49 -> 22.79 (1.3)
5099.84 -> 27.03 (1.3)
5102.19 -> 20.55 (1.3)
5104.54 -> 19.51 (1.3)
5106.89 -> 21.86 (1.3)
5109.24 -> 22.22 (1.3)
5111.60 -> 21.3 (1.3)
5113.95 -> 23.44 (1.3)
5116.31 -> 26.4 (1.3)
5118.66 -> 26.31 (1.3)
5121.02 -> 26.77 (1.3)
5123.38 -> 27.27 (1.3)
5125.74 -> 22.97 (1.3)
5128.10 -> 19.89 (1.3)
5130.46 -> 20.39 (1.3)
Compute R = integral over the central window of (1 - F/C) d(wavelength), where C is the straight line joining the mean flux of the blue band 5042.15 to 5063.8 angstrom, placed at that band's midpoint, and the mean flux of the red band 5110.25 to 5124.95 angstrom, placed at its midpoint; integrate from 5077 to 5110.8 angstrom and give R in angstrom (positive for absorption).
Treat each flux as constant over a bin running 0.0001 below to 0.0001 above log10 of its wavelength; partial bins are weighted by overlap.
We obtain 2.30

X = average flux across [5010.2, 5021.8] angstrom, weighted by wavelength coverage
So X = 23.1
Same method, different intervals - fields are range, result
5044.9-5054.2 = 26.4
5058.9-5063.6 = 24.9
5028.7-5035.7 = 24.2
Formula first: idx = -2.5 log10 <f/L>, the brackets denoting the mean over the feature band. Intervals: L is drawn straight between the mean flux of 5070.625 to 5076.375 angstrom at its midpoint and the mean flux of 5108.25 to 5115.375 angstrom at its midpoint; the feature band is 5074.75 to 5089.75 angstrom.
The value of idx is 0.01 mag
